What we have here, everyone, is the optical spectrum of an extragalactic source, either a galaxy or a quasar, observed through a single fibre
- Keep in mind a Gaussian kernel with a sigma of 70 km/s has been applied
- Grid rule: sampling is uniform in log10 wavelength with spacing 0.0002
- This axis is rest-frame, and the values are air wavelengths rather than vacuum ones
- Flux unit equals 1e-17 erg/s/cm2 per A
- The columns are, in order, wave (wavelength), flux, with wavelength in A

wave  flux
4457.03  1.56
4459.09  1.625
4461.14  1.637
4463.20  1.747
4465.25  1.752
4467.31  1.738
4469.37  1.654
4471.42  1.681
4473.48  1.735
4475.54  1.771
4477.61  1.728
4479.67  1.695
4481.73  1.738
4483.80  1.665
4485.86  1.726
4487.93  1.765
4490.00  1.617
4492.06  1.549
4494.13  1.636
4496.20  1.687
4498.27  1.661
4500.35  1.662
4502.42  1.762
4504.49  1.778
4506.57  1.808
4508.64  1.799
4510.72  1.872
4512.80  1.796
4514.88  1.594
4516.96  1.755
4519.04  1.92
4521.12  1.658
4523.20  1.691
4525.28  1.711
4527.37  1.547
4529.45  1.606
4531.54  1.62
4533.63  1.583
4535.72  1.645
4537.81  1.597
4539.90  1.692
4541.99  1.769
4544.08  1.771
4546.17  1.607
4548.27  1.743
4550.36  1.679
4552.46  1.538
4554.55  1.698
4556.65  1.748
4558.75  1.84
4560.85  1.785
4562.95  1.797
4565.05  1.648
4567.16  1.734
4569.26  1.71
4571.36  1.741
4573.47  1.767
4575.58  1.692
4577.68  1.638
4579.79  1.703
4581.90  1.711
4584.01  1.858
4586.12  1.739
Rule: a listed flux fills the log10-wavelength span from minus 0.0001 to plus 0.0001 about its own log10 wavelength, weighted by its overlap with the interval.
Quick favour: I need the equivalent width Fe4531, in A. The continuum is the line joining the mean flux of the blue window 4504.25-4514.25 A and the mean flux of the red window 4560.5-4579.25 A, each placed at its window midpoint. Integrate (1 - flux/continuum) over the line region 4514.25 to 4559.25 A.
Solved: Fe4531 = 2.2 A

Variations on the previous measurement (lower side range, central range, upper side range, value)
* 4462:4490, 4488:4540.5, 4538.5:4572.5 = 0.8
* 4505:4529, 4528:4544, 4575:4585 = 0.8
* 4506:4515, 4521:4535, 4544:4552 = 0.9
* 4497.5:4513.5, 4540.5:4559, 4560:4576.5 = 0.4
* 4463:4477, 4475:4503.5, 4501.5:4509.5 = 1.1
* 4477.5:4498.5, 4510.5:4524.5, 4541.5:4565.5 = -0.4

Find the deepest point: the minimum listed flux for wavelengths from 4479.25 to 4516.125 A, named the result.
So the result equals 1.549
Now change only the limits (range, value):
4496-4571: 1.538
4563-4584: 1.638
